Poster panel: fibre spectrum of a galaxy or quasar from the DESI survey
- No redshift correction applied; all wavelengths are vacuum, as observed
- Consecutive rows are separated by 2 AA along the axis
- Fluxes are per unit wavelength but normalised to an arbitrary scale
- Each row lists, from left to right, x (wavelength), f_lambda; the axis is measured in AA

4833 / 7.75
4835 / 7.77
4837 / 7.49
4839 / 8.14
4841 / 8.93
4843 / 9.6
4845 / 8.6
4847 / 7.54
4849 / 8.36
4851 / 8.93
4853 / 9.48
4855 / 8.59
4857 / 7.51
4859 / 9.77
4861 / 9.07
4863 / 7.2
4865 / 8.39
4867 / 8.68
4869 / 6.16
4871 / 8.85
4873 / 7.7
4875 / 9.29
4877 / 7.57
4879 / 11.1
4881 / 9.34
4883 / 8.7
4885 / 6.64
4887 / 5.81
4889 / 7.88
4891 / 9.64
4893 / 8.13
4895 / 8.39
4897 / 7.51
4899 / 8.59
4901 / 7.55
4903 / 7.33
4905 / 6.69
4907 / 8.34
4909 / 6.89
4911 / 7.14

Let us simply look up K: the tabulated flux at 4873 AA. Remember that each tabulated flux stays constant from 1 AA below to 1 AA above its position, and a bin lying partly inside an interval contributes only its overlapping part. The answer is 7.7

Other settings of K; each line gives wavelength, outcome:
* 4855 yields 8.59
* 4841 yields 8.93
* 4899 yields 8.59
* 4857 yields 7.51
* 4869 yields 6.16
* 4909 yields 6.89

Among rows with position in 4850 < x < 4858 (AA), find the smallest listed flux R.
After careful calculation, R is 7.51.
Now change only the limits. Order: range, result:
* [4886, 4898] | 5.81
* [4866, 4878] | 6.16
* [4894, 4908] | 6.69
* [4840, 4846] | 8.6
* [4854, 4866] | 7.2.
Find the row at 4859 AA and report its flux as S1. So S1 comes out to 9.77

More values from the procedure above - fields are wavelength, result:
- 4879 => 11.1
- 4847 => 7.54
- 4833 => 7.75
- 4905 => 6.69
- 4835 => 7.77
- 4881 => 9.34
